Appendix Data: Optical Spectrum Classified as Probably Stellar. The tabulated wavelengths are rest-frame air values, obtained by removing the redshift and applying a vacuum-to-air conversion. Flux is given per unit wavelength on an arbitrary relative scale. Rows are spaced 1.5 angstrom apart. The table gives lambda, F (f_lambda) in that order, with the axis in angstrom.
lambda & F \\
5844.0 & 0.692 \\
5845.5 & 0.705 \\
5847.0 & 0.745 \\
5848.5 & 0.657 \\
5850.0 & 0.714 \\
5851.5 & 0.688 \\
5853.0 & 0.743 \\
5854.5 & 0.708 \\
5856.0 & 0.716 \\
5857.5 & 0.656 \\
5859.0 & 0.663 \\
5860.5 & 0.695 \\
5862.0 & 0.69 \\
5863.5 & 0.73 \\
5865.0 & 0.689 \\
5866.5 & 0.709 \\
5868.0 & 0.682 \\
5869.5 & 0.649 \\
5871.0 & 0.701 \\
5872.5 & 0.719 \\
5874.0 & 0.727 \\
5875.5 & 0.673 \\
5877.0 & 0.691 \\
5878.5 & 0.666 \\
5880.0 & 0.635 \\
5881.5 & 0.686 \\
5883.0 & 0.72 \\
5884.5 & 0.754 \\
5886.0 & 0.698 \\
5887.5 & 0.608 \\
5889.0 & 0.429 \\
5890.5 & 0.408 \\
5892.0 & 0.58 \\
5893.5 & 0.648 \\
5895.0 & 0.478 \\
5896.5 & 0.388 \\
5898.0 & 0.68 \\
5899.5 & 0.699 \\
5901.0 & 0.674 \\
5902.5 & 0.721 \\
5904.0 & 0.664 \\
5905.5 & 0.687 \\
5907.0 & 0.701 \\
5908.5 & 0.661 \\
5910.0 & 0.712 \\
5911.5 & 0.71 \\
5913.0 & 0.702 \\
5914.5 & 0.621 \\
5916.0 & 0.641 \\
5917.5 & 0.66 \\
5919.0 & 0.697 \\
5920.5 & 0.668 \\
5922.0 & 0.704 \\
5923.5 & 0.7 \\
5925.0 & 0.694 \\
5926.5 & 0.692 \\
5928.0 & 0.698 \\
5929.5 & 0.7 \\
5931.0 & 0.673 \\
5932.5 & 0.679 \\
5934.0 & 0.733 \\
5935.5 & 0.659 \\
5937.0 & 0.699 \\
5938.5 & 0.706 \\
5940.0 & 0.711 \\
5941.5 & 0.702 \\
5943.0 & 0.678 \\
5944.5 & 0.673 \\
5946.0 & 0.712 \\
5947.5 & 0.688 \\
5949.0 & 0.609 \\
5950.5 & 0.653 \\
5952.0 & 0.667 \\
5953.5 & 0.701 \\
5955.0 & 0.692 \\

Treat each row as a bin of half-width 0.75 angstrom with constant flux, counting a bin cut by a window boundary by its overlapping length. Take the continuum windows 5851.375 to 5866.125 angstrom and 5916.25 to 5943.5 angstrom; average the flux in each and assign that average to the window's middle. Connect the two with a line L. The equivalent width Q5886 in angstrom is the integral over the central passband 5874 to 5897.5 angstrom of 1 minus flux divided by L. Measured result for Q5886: 2.93 angstrom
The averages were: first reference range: 0.699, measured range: 0.609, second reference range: 0.691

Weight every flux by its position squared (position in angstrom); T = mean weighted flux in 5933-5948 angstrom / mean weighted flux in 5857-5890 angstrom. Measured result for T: 1.06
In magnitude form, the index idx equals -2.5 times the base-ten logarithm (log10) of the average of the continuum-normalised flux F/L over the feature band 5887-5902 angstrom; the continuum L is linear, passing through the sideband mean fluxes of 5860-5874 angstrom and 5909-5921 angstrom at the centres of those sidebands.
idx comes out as 0.22 mag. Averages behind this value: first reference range 0.698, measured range 0.561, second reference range 0.676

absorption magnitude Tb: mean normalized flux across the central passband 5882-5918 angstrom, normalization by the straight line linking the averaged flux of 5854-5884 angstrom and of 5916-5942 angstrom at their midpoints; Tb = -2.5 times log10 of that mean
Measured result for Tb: 0.091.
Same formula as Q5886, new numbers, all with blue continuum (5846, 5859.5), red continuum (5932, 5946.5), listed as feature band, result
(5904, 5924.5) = 0.45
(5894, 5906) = 1.28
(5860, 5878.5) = 0.10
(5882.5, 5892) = 1.36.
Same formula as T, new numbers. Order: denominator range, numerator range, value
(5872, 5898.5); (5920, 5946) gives 1.14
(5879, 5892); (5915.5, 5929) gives 1.13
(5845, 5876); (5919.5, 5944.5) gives 1.02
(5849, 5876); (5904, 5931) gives 1.00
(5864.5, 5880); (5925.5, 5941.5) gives 1.03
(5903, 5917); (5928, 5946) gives 1.03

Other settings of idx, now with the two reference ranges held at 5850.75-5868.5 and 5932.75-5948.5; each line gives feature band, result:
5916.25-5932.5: 0.01 mag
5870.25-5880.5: 0.01 mag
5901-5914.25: 0.01 mag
